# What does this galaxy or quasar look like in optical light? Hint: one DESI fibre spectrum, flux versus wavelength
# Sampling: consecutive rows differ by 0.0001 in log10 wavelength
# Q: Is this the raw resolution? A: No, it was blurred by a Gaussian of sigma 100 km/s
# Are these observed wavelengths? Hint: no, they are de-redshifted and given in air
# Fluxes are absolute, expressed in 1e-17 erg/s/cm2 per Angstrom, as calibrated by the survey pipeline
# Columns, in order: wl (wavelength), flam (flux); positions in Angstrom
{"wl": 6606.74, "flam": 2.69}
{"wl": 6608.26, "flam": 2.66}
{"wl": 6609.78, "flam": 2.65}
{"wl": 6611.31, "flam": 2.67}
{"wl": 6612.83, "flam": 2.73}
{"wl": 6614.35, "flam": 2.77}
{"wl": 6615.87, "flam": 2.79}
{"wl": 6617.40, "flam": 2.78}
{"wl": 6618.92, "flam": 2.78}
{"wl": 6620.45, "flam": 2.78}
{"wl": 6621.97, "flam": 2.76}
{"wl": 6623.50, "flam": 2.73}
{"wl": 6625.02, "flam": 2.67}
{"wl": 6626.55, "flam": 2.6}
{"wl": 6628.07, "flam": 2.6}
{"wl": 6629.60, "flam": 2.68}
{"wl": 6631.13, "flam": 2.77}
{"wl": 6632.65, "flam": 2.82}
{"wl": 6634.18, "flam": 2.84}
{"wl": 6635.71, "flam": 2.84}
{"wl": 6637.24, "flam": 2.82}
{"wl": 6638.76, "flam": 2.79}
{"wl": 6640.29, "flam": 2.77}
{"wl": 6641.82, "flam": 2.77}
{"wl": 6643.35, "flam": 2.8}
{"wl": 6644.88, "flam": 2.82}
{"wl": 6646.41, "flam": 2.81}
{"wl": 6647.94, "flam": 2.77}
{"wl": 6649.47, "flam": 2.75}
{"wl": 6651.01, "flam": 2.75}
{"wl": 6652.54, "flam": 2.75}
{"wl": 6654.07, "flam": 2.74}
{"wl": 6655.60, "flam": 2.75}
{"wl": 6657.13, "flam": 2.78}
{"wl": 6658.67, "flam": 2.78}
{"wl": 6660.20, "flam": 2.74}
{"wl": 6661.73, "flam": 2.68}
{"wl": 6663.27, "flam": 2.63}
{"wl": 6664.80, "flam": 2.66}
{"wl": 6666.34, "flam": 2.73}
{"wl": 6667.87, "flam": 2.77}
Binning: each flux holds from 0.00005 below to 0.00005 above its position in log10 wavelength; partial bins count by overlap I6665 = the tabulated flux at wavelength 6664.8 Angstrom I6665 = 2.66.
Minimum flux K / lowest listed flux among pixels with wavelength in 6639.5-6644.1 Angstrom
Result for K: 2.77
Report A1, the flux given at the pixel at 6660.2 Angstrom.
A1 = 2.74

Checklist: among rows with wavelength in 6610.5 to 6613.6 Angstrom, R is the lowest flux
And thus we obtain 2.67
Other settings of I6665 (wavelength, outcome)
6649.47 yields 2.75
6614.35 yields 2.77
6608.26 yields 2.66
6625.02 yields 2.67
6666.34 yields 2.73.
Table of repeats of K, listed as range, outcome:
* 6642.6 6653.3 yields 2.75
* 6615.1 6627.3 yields 2.6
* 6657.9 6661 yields 2.74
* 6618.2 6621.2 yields 2.78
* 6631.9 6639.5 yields 2.79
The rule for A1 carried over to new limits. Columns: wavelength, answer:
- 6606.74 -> 2.69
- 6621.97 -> 2.76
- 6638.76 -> 2.79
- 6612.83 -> 2.73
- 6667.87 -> 2.77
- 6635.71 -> 2.84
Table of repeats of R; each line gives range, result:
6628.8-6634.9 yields 2.68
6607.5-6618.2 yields 2.65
